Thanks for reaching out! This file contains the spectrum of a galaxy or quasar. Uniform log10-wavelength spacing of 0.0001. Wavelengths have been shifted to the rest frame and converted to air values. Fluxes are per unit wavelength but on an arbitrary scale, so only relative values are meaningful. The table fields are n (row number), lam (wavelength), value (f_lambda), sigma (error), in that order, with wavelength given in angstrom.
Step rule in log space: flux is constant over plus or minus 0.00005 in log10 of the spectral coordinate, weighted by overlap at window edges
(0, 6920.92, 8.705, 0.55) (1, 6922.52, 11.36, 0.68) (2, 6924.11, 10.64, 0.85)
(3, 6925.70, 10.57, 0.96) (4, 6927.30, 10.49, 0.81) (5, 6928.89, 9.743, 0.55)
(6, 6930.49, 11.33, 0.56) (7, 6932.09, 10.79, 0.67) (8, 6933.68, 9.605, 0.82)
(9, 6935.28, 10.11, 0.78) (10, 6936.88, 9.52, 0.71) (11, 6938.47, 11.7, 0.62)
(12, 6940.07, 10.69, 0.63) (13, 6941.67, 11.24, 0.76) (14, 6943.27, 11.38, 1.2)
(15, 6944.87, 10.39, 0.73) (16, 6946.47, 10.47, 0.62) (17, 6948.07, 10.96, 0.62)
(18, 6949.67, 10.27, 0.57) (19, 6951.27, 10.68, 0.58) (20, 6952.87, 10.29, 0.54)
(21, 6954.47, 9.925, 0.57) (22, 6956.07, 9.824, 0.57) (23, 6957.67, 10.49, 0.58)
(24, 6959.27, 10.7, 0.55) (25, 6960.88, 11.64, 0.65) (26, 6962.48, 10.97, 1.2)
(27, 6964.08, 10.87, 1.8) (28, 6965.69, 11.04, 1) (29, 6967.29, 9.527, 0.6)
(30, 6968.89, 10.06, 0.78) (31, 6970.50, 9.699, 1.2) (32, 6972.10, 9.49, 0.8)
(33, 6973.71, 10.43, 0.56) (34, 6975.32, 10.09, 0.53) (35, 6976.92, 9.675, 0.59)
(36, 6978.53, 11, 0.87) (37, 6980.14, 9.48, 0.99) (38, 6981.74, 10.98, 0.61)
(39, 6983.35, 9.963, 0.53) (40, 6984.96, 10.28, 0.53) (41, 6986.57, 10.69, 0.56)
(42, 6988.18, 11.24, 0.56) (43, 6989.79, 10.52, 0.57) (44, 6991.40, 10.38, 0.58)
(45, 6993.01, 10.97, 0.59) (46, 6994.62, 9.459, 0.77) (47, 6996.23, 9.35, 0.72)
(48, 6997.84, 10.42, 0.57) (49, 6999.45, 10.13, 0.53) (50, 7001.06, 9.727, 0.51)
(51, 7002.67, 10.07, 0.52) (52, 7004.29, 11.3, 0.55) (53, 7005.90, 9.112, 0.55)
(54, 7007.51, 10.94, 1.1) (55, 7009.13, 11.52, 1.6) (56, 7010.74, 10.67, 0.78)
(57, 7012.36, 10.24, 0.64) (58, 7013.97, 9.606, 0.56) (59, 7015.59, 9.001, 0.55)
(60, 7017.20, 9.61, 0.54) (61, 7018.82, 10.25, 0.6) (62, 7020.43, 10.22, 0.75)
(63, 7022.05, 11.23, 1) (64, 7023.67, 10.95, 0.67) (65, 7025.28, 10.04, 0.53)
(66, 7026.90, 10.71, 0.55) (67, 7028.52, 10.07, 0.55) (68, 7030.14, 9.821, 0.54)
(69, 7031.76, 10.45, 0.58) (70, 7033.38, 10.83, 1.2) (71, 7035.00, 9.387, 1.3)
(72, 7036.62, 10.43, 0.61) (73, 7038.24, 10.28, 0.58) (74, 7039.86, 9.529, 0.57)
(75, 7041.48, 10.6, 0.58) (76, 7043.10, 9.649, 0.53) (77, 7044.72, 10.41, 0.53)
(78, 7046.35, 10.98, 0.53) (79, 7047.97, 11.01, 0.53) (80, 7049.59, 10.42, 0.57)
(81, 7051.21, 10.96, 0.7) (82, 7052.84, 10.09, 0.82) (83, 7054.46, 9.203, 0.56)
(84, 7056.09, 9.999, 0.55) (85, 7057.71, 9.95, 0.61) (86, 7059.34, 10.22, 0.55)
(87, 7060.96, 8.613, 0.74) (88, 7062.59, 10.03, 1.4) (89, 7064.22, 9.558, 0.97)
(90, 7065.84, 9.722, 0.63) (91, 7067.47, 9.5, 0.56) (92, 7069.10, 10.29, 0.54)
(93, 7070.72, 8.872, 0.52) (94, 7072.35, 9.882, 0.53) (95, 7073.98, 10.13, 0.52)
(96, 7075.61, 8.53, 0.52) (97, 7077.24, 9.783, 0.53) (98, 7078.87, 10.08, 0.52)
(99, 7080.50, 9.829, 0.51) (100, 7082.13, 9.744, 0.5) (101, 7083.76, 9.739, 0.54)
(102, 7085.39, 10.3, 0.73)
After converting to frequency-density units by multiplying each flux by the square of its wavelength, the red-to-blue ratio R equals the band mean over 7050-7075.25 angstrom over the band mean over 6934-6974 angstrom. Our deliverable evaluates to 1.0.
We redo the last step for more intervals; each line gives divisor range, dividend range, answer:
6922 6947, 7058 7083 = 0.95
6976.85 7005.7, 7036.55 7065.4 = 1.00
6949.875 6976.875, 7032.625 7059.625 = 1.01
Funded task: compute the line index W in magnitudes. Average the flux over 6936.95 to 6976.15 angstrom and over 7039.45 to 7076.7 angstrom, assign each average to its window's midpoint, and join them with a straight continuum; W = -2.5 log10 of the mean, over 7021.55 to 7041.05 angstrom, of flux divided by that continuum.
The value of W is -0.02 mag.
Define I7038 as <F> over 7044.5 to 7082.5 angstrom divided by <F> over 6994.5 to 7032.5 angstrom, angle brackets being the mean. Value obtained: 0.97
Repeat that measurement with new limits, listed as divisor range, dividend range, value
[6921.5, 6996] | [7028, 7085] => 0.95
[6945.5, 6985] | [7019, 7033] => 1.01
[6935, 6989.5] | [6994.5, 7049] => 0.98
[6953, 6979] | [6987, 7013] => 1.01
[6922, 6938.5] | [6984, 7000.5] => 0.99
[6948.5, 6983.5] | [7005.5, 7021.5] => 0.98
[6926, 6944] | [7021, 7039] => 0.98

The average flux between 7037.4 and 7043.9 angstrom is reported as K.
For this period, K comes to 10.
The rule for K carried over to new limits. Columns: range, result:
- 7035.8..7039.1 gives 10.3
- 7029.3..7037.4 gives 10.2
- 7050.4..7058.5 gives 10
